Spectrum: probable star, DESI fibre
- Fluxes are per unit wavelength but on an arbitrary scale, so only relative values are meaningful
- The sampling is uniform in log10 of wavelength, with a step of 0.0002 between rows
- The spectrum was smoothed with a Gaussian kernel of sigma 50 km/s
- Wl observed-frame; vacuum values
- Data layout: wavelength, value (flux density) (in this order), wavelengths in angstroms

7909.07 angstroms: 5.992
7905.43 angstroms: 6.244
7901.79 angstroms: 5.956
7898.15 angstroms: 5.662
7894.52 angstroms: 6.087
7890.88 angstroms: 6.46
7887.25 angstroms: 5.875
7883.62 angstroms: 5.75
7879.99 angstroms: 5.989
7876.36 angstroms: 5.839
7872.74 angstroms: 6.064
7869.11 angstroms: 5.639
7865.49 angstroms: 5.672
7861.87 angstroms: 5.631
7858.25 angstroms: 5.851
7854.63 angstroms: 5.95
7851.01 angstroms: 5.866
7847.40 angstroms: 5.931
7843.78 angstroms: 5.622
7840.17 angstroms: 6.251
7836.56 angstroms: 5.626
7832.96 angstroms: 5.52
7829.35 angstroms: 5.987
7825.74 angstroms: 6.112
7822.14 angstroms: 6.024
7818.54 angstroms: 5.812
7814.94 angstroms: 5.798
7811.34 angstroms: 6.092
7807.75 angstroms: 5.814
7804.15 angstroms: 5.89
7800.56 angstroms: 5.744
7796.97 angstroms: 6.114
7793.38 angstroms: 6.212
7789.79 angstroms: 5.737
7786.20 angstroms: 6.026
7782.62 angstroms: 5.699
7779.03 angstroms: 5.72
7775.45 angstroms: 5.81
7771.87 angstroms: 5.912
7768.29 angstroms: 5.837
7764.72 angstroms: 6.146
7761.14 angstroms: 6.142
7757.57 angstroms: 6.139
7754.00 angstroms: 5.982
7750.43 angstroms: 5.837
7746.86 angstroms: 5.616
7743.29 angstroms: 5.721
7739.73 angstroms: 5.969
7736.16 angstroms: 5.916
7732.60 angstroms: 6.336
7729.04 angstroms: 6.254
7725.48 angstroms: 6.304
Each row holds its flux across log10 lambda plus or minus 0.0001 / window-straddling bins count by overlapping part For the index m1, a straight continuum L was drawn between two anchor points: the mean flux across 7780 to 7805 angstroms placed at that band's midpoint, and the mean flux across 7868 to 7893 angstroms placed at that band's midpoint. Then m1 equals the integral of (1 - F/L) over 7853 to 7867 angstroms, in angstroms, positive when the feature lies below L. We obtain 0.4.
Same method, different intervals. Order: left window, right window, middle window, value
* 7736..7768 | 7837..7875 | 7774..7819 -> 0.08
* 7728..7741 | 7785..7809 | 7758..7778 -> 0.15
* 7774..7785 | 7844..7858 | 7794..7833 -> -0.78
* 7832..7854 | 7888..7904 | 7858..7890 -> 0.64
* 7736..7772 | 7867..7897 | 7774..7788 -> 0.29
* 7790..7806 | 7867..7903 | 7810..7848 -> 0.43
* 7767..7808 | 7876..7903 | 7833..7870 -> 0.84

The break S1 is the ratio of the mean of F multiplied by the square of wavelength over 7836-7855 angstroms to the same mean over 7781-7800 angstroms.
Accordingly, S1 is 1.00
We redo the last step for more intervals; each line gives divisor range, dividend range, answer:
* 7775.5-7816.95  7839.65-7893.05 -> 1.02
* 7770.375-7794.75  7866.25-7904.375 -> 1.04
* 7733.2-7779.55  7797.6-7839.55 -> 1.01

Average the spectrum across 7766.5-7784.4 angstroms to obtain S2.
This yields 5.8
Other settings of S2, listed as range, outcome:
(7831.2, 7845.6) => 5.76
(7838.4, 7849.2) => 5.93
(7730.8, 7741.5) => 6.07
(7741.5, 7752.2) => 5.72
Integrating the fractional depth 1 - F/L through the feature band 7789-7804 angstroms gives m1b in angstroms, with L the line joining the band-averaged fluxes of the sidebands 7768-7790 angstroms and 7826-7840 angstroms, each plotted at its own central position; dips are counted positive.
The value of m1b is -0.4 angstroms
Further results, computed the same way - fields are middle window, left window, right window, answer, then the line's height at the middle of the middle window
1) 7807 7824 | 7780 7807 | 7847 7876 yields -0.1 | 5.88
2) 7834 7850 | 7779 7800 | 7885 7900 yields 0.3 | 5.97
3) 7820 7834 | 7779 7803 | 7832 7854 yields -0.2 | 5.85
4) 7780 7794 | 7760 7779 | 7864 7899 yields 0.1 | 5.94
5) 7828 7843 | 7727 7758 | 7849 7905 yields 0.2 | 5.92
